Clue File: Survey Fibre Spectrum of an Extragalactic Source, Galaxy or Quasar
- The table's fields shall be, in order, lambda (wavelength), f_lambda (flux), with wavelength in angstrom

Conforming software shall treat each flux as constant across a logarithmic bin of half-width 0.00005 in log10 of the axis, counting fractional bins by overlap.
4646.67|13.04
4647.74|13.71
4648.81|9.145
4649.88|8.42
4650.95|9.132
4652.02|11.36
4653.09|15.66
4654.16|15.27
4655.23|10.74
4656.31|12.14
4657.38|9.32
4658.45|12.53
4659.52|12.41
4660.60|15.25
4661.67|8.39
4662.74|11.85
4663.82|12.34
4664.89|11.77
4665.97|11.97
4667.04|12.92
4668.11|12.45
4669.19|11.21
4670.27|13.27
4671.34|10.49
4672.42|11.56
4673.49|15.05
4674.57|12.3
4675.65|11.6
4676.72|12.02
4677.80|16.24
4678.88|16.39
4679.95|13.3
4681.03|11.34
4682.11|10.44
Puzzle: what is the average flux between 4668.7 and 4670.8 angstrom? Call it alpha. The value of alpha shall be 12.2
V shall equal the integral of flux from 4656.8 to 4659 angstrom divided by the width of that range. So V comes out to 11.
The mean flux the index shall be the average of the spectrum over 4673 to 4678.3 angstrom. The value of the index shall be 13.4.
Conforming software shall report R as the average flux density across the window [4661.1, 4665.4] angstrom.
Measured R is 11.1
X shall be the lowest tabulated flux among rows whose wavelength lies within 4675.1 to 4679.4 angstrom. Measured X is 11.6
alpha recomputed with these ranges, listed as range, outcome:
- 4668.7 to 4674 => 12.3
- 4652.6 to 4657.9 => 12.6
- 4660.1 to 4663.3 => 11.8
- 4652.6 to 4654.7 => 15.5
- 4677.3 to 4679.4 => 16.3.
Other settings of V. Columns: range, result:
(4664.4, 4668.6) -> 12.3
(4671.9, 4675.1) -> 13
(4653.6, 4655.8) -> 13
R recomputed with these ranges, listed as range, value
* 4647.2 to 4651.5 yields 10.1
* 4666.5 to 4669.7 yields 12.2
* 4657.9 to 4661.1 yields 13.3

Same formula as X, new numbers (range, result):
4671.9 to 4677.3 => 11.56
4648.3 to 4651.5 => 8.42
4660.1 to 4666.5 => 8.39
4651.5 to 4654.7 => 11.36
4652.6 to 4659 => 9.32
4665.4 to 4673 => 10.49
